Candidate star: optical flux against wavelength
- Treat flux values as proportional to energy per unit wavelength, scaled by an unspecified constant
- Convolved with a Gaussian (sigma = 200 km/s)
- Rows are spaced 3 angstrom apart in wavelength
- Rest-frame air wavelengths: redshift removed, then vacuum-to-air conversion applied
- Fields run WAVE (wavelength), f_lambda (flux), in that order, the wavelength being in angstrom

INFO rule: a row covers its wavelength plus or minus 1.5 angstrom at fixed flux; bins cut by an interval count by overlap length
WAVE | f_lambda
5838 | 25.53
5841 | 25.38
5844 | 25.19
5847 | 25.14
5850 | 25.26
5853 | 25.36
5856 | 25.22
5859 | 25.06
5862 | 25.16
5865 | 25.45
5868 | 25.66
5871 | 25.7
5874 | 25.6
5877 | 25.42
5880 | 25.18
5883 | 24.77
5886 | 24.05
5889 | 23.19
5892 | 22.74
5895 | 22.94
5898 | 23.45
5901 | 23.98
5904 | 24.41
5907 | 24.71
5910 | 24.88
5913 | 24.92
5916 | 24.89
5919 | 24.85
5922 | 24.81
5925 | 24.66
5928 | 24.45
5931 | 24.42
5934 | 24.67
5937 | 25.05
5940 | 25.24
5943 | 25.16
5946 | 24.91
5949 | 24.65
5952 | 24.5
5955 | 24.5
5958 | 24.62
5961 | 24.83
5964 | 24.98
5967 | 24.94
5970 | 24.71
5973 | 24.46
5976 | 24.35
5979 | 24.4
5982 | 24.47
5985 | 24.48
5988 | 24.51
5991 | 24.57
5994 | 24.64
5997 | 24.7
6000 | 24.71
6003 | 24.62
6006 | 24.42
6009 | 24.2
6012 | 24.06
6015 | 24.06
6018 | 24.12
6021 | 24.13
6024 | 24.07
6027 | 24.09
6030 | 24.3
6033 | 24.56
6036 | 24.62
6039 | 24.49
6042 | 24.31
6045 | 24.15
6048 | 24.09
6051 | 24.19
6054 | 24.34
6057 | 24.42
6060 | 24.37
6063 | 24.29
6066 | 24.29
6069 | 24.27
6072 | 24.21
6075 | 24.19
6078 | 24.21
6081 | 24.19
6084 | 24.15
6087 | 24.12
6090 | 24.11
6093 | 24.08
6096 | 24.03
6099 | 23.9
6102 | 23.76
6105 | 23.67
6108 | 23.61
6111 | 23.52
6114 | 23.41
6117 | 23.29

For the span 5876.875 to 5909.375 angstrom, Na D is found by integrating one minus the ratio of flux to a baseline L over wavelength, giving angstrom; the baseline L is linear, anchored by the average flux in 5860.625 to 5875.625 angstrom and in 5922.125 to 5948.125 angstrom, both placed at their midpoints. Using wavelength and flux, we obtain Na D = 1.6 angstrom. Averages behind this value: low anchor 25.5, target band 24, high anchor 24.8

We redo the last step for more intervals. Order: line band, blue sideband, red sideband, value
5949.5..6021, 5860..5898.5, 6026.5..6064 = -0.24 angstrom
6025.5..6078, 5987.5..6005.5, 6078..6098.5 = 0.02 angstrom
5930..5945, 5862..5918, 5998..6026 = -0.29 angstrom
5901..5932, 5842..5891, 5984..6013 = 0.23 angstrom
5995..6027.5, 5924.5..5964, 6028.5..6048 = 0.25 angstrom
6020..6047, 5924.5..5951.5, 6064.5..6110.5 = 0.01 angstrom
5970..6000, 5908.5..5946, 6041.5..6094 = 0.07 angstrom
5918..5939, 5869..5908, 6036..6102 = -0.35 angstrom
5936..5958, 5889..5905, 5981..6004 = -0.73 angstrom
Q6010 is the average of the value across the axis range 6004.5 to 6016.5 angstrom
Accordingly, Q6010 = 24.2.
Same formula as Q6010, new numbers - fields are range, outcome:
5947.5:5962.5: 24.6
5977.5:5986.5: 24.4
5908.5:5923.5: 24.9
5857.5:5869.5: 25.3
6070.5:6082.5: 24.2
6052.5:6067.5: 24.3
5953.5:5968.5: 24.8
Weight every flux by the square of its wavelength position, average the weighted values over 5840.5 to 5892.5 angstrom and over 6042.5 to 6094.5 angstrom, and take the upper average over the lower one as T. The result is 1.0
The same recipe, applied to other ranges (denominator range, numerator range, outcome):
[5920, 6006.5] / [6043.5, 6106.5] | 1.02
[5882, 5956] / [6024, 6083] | 1.04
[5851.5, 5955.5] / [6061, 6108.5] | 1.04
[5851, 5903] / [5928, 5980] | 1.03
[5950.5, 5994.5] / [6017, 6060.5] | 1.01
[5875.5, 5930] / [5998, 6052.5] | 1.04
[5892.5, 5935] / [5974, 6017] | 1.03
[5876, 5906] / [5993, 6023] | 1.06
